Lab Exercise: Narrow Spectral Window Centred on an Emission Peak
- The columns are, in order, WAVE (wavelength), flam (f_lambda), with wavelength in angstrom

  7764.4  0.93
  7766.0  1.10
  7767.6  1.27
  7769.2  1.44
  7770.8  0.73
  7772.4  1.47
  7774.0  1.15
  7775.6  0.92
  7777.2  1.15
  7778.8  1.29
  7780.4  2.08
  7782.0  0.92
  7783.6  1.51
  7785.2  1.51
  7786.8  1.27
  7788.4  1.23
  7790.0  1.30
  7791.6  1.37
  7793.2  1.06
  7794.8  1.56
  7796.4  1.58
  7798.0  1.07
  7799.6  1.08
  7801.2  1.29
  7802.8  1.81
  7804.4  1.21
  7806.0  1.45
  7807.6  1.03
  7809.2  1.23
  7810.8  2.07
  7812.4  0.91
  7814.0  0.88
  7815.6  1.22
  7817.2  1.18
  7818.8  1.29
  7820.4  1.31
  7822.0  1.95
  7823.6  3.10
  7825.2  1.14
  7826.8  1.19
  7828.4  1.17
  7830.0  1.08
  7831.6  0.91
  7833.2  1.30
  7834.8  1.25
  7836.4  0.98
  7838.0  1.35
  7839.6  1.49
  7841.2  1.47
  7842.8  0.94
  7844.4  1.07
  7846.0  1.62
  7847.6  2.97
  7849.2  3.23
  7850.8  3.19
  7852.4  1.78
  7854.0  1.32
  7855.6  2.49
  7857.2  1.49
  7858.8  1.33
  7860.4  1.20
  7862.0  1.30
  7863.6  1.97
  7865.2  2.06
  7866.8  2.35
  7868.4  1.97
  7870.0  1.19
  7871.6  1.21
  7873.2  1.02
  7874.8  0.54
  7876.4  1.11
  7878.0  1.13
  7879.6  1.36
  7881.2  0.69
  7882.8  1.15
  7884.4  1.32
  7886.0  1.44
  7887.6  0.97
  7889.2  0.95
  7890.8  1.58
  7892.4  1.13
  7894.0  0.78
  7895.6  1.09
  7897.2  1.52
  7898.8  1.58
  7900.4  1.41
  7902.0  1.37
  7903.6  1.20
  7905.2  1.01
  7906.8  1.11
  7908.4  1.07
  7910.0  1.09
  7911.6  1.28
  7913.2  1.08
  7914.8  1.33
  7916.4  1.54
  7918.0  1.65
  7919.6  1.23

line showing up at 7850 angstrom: [S II]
